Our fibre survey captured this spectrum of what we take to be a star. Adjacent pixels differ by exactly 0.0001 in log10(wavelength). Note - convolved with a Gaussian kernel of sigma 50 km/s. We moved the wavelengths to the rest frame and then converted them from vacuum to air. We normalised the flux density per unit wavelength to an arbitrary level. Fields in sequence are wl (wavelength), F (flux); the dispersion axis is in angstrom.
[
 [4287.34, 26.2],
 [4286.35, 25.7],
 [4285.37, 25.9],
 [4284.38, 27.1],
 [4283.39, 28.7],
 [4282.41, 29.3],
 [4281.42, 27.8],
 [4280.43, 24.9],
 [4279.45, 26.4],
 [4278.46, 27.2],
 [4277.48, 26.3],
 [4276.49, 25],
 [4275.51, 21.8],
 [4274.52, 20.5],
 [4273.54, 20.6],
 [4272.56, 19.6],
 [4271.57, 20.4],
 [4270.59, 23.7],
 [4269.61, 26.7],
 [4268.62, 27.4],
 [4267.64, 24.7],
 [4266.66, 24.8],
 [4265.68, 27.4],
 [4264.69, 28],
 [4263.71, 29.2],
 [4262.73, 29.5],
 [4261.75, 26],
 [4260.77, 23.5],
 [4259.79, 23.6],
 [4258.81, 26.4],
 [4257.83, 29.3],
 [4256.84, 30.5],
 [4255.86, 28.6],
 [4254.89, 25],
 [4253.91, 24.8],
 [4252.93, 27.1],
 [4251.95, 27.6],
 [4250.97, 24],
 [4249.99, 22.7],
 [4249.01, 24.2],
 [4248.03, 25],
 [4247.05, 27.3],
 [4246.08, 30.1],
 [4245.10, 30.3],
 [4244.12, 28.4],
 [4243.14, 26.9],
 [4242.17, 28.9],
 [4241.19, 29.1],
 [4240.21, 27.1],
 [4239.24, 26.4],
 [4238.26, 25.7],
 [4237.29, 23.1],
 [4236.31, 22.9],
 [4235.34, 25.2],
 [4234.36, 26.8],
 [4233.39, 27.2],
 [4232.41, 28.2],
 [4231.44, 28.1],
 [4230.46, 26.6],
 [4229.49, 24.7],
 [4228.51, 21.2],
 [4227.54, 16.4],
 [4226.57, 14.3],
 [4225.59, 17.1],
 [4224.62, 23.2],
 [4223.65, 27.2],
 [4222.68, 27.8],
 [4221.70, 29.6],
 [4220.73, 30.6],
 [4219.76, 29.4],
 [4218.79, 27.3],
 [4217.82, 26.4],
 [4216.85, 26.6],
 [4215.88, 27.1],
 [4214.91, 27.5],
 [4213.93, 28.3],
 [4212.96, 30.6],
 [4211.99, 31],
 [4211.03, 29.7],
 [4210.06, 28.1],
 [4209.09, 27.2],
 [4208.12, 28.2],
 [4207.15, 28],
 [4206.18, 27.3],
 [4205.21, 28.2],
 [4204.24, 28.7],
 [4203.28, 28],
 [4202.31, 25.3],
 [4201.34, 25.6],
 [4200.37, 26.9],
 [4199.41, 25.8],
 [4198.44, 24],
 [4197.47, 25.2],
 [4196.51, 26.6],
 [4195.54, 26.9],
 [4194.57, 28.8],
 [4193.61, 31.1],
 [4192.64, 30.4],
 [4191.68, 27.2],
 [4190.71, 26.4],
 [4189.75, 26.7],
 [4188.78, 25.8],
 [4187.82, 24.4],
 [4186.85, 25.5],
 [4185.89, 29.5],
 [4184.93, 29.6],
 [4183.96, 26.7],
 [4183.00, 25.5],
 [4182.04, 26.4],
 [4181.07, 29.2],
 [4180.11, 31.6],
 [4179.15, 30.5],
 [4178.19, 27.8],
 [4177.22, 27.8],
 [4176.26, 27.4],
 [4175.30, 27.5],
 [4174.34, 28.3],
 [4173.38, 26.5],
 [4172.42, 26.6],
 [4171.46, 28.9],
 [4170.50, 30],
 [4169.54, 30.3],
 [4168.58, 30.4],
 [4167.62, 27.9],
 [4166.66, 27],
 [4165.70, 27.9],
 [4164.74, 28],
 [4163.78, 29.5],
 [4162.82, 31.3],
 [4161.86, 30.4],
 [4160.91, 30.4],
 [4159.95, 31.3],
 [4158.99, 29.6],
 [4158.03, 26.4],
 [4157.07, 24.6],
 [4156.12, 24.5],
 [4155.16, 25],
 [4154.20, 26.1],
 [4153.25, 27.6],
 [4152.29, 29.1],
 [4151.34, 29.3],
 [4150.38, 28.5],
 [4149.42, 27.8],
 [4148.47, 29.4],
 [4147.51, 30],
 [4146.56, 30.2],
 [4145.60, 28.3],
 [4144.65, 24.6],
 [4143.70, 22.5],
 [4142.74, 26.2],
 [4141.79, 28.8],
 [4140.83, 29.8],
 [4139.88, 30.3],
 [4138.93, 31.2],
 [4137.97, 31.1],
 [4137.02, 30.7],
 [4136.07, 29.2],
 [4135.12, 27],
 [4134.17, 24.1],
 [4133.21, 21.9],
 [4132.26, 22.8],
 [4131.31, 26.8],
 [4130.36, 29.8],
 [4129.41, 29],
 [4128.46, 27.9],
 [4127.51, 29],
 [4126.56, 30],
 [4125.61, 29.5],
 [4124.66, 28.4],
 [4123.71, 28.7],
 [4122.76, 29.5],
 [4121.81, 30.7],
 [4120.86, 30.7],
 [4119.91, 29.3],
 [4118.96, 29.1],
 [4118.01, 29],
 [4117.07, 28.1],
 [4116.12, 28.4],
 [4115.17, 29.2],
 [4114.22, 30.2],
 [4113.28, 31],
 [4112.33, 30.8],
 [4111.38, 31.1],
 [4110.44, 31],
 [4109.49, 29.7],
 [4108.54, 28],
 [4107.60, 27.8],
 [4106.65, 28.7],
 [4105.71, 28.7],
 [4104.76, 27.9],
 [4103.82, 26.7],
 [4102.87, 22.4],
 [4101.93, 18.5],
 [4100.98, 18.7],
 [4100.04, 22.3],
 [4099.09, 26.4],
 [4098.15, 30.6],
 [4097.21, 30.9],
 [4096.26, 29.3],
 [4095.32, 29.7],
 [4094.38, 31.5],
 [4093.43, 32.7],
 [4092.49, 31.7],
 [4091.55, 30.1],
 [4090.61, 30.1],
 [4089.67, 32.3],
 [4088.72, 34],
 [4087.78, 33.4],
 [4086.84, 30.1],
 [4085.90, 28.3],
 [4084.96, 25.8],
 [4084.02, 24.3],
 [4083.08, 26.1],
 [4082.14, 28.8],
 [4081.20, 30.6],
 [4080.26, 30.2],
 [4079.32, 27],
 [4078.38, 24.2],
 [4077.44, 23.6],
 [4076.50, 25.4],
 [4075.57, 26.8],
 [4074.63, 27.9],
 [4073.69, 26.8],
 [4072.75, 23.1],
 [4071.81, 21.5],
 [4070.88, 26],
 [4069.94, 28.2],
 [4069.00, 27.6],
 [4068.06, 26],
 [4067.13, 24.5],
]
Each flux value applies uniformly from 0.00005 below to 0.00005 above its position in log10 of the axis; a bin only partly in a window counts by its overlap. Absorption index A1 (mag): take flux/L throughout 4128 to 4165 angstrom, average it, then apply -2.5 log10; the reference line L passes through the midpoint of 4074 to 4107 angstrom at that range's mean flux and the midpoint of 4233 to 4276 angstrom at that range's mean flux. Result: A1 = -0.03 mag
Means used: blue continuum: 27.9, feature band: 28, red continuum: 25.9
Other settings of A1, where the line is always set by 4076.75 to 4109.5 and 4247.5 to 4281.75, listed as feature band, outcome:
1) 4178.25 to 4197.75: -0.05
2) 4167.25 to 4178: -0.06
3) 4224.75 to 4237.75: 0.12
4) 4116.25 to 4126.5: -0.07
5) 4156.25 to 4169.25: -0.07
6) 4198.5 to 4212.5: -0.05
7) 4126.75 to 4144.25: -0.01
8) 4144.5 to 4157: -0.02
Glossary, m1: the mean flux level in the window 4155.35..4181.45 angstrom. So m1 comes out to 28.5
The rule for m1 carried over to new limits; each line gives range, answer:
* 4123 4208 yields 27.9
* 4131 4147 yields 27.4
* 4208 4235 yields 26.3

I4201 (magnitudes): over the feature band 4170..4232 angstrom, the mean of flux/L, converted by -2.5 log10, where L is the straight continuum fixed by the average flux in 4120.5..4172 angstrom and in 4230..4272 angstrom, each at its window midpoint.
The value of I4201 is 0.02 mag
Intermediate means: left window 28.3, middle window 27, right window 26.5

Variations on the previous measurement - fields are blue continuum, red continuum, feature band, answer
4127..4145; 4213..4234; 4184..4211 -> -0.04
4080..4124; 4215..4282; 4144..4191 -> -0.02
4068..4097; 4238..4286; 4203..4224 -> -0.06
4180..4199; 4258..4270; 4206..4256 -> 0.02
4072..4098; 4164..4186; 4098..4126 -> 0.02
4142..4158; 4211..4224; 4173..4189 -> 0.00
